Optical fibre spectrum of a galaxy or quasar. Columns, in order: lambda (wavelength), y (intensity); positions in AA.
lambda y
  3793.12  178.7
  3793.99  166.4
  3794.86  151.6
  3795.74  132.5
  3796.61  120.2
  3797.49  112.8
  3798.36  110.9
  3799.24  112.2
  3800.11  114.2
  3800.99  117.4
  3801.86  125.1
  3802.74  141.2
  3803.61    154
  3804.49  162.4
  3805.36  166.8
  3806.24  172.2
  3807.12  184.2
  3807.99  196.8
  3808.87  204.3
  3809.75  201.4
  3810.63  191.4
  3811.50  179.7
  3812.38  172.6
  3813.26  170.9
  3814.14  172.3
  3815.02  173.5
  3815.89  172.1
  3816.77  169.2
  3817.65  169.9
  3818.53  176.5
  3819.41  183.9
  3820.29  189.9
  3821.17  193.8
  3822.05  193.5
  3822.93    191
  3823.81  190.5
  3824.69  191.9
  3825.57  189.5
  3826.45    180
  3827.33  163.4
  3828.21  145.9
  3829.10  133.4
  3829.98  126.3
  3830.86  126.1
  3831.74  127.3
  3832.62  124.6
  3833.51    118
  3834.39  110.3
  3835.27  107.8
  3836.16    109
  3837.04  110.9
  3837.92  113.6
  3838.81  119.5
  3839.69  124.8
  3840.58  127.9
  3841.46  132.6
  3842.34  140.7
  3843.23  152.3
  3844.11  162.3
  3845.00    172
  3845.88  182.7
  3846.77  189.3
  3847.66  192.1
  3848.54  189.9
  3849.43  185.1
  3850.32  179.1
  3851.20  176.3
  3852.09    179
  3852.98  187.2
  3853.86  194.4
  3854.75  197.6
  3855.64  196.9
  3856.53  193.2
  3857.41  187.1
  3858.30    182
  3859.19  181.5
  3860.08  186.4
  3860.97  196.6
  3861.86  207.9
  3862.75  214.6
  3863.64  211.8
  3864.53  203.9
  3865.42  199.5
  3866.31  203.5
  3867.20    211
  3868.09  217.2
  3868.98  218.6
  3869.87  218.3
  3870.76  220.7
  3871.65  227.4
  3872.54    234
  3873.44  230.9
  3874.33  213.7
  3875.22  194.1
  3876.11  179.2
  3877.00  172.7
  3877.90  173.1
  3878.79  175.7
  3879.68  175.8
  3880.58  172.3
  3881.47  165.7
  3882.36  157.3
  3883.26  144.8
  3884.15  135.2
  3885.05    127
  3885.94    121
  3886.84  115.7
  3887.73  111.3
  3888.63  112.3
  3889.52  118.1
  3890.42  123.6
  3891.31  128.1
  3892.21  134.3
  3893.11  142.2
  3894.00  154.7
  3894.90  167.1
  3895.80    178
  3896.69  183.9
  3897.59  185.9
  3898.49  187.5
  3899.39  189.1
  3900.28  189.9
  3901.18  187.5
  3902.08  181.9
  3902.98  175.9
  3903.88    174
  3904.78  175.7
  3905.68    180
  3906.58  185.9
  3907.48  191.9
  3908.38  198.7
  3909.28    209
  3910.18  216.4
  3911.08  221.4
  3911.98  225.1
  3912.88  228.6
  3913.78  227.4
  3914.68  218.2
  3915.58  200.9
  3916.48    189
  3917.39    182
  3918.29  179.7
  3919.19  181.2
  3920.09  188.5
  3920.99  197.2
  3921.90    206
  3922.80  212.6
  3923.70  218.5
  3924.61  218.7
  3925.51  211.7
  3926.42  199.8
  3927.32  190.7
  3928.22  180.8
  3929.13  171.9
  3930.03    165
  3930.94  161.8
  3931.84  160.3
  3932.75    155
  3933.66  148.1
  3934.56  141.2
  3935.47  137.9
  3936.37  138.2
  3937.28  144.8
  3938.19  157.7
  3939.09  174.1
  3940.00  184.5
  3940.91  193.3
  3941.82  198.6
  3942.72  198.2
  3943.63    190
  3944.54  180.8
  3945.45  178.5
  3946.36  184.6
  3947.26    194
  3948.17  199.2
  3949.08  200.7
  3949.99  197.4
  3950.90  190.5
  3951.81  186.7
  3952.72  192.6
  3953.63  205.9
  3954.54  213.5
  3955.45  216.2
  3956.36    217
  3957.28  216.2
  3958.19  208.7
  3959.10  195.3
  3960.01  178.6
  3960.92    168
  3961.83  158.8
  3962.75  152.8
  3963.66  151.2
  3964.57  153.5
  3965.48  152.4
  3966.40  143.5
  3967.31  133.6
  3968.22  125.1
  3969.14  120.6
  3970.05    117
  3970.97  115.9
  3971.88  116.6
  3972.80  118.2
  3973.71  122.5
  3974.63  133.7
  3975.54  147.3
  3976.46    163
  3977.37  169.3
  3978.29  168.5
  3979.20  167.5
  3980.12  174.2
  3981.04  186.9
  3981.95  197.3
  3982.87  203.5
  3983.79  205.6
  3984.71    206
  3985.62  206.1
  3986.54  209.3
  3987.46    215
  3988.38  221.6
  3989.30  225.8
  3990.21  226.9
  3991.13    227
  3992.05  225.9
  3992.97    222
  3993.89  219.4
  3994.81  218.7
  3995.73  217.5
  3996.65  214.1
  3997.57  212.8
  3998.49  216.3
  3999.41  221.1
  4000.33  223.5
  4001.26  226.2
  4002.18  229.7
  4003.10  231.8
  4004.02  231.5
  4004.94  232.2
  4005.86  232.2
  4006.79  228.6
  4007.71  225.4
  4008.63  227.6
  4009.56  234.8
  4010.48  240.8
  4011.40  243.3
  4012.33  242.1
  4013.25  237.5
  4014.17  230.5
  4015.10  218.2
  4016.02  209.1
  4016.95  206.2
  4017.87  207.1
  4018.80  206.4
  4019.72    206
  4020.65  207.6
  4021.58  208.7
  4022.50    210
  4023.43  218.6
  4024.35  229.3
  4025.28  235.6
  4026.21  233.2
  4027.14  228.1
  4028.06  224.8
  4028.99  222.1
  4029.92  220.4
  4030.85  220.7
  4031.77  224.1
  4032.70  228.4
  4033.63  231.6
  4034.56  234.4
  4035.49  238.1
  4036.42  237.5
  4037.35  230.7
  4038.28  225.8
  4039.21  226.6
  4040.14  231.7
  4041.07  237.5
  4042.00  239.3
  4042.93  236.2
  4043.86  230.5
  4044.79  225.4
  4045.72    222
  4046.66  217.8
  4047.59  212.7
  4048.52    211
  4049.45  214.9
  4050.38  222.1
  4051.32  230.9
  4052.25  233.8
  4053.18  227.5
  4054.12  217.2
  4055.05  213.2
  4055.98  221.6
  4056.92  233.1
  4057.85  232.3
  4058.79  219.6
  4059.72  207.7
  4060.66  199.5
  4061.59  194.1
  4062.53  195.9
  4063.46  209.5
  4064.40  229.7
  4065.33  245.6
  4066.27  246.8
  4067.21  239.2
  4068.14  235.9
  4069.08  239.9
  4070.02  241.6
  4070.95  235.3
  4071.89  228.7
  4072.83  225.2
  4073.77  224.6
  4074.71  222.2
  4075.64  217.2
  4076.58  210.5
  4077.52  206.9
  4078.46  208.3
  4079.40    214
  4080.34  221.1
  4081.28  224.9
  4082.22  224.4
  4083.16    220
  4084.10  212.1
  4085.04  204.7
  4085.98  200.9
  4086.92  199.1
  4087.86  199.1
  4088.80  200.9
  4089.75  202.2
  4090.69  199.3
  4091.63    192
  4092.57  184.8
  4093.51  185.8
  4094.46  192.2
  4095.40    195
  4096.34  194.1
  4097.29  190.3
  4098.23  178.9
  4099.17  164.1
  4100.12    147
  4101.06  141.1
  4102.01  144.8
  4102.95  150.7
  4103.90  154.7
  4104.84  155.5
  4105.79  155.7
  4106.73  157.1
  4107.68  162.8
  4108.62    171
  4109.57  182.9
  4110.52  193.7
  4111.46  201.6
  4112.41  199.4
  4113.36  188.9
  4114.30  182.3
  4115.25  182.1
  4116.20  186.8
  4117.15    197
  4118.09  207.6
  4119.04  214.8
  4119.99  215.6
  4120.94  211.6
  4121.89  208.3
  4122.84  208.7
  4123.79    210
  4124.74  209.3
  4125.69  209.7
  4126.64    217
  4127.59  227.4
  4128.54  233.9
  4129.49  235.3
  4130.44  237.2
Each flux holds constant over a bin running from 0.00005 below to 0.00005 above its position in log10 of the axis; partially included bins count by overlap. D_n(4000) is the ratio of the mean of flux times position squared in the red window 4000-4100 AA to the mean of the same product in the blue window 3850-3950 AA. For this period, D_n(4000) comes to 1.29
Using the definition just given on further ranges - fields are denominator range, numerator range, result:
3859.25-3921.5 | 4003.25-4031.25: 1.30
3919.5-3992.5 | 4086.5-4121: 1.10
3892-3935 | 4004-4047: 1.28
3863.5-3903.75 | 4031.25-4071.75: 1.41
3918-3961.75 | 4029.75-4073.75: 1.29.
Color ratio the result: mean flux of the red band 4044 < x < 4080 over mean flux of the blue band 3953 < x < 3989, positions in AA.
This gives 1.29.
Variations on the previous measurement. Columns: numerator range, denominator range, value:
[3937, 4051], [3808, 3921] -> 1.16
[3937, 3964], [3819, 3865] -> 1.13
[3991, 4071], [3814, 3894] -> 1.33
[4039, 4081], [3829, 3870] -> 1.33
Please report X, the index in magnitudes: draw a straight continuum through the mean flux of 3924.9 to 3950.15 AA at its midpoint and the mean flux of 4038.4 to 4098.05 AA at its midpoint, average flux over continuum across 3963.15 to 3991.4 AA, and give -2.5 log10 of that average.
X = 0.13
